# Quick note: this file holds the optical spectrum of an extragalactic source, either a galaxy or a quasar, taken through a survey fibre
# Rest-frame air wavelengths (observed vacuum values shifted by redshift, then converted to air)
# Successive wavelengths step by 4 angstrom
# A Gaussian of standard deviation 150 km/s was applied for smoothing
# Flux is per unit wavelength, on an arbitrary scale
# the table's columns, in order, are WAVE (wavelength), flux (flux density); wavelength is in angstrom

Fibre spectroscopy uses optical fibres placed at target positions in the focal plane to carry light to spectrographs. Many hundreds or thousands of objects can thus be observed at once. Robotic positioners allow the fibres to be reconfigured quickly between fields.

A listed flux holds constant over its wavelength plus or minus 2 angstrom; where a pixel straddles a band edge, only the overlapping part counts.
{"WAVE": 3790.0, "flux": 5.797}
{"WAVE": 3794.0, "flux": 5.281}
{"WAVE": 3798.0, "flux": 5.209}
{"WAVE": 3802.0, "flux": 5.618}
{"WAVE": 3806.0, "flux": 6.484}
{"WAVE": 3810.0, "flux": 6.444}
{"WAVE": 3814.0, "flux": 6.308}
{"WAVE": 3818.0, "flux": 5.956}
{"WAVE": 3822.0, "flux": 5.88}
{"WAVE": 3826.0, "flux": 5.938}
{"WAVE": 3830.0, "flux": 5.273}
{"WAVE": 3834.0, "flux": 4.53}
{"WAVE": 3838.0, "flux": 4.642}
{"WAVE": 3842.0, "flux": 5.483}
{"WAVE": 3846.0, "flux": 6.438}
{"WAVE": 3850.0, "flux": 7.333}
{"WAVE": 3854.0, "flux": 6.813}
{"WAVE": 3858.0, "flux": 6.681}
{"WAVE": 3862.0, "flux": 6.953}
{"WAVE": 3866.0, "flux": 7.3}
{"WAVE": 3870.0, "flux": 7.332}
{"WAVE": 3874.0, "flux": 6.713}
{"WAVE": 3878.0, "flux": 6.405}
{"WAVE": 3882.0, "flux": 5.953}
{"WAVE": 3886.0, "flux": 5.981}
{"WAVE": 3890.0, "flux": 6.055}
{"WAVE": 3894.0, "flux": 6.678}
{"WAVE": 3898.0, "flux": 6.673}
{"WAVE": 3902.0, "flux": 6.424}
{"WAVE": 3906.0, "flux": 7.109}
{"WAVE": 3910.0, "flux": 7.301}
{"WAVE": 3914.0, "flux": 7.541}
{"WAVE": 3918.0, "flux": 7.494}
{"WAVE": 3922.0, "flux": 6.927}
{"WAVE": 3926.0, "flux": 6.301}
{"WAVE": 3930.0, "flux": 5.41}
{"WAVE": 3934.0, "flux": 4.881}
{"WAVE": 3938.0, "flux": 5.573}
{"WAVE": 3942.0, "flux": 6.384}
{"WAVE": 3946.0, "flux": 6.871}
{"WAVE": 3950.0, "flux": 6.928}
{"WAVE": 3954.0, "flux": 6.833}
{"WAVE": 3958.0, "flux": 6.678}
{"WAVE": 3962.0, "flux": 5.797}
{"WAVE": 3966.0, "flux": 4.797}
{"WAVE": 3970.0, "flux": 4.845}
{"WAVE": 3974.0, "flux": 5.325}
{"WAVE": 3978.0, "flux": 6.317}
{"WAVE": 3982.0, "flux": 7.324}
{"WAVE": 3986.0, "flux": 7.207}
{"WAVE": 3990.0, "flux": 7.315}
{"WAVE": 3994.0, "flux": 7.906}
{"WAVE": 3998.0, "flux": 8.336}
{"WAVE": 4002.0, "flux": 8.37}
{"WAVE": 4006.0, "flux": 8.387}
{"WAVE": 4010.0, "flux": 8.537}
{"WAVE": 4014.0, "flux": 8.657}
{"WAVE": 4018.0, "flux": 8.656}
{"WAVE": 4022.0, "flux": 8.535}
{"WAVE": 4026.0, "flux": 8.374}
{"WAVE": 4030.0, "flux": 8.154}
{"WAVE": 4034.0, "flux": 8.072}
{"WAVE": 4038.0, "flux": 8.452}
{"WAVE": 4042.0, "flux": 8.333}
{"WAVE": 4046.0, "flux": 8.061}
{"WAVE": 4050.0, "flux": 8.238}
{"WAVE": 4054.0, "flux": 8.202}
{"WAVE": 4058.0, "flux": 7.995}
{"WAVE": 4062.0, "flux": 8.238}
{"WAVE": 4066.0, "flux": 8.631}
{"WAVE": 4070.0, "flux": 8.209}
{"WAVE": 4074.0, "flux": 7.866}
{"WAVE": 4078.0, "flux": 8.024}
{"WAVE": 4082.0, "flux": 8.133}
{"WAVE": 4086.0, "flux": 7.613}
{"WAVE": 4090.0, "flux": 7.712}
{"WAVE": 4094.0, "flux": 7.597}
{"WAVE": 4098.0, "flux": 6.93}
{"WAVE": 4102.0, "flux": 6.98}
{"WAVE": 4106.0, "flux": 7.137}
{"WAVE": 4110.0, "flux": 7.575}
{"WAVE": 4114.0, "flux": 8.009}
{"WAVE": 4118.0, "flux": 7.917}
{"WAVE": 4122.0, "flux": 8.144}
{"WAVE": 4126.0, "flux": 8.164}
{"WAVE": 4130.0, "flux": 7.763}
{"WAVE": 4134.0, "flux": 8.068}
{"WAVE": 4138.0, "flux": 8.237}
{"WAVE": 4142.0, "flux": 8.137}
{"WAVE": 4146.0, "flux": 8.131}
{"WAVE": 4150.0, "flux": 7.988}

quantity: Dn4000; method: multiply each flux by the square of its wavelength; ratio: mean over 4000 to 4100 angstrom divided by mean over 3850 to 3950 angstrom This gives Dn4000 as 1.33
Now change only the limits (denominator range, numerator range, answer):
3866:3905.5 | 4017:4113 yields 1.34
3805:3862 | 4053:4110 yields 1.46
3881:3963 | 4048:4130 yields 1.32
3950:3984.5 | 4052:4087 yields 1.41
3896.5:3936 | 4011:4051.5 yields 1.34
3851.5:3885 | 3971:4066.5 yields 1.27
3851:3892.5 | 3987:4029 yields 1.34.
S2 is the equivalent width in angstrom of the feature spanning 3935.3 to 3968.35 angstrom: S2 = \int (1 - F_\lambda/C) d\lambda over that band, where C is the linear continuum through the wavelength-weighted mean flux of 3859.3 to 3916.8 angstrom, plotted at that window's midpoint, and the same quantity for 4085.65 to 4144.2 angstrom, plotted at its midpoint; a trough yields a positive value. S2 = 3.9 angstrom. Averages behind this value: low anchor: 6.75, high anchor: 7.74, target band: 6.19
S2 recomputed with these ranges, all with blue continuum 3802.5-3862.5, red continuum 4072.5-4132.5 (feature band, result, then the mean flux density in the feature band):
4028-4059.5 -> -3.6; 8.19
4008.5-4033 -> -4.3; 8.47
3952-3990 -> 3.9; 6.19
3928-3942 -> 2.6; 5.44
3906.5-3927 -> -1.8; 7.15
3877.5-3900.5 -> 0.4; 6.29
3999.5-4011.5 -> -2.2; 8.42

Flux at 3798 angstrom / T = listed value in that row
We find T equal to 5.209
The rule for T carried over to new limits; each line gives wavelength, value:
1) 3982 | 7.324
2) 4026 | 8.374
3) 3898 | 6.673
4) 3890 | 6.055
